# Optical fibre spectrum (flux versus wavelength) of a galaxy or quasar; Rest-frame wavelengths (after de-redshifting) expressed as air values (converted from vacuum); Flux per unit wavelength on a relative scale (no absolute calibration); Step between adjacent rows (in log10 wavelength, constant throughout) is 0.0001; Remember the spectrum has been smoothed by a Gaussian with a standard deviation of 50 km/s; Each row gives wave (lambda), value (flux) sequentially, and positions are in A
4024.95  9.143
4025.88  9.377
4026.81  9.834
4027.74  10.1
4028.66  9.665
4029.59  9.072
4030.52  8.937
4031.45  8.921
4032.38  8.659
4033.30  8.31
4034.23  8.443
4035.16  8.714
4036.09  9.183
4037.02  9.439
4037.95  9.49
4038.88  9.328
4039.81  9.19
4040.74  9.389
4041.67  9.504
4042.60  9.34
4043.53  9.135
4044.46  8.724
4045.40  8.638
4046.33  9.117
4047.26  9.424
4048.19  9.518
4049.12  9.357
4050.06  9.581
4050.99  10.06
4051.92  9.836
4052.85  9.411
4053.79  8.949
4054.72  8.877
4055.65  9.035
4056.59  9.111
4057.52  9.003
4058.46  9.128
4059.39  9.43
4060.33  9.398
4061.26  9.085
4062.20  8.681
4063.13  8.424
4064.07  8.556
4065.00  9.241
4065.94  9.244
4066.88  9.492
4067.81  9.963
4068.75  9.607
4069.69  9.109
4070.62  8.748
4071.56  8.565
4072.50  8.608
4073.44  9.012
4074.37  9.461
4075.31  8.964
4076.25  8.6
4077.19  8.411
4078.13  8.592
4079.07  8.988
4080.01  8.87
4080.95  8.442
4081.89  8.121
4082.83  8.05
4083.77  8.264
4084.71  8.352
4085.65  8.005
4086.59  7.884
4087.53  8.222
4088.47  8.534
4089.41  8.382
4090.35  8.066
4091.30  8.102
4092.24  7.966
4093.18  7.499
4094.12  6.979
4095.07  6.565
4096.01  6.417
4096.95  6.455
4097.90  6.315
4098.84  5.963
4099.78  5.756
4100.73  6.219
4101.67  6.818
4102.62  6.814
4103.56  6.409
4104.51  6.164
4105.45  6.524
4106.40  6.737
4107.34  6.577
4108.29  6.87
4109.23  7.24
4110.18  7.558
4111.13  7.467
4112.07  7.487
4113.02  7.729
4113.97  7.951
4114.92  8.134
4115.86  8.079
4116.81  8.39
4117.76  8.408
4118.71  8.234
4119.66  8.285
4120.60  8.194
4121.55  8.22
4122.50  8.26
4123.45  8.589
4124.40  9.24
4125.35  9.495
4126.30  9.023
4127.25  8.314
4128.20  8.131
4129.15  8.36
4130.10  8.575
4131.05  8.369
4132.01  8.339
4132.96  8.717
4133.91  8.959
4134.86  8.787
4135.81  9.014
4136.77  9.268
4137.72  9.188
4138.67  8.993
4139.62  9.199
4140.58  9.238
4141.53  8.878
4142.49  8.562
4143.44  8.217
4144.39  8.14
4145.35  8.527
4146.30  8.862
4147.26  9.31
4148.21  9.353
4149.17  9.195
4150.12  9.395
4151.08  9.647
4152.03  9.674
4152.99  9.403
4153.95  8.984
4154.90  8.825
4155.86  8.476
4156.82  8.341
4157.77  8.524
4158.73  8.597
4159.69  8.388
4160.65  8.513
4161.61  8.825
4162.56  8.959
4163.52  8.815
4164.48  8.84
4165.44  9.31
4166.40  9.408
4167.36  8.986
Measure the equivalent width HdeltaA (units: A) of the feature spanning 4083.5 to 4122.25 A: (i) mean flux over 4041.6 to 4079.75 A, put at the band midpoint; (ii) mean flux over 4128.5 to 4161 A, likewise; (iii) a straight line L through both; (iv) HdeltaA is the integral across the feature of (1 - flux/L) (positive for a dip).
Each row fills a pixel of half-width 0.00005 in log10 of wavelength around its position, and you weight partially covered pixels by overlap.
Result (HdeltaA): 6.7 A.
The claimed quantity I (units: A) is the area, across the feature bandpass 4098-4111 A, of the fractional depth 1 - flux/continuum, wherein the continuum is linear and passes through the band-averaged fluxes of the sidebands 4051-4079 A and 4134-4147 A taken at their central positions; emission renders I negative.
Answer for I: 3.4 A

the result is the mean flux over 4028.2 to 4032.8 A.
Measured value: 9.05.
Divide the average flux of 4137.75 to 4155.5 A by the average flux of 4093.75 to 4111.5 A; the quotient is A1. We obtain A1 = 1.36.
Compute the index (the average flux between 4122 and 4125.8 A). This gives 8.88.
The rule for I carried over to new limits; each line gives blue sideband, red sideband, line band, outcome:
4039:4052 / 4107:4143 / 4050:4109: 4.9 A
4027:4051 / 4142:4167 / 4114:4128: 0.8 A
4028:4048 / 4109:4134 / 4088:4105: 3.1 A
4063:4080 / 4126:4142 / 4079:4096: 1.8 A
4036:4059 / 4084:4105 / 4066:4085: -1.9 A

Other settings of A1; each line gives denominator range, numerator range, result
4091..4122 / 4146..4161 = 1.24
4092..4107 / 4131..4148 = 1.34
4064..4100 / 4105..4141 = 1.00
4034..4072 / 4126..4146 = 0.95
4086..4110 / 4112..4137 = 1.20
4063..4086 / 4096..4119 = 0.80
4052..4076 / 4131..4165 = 0.98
